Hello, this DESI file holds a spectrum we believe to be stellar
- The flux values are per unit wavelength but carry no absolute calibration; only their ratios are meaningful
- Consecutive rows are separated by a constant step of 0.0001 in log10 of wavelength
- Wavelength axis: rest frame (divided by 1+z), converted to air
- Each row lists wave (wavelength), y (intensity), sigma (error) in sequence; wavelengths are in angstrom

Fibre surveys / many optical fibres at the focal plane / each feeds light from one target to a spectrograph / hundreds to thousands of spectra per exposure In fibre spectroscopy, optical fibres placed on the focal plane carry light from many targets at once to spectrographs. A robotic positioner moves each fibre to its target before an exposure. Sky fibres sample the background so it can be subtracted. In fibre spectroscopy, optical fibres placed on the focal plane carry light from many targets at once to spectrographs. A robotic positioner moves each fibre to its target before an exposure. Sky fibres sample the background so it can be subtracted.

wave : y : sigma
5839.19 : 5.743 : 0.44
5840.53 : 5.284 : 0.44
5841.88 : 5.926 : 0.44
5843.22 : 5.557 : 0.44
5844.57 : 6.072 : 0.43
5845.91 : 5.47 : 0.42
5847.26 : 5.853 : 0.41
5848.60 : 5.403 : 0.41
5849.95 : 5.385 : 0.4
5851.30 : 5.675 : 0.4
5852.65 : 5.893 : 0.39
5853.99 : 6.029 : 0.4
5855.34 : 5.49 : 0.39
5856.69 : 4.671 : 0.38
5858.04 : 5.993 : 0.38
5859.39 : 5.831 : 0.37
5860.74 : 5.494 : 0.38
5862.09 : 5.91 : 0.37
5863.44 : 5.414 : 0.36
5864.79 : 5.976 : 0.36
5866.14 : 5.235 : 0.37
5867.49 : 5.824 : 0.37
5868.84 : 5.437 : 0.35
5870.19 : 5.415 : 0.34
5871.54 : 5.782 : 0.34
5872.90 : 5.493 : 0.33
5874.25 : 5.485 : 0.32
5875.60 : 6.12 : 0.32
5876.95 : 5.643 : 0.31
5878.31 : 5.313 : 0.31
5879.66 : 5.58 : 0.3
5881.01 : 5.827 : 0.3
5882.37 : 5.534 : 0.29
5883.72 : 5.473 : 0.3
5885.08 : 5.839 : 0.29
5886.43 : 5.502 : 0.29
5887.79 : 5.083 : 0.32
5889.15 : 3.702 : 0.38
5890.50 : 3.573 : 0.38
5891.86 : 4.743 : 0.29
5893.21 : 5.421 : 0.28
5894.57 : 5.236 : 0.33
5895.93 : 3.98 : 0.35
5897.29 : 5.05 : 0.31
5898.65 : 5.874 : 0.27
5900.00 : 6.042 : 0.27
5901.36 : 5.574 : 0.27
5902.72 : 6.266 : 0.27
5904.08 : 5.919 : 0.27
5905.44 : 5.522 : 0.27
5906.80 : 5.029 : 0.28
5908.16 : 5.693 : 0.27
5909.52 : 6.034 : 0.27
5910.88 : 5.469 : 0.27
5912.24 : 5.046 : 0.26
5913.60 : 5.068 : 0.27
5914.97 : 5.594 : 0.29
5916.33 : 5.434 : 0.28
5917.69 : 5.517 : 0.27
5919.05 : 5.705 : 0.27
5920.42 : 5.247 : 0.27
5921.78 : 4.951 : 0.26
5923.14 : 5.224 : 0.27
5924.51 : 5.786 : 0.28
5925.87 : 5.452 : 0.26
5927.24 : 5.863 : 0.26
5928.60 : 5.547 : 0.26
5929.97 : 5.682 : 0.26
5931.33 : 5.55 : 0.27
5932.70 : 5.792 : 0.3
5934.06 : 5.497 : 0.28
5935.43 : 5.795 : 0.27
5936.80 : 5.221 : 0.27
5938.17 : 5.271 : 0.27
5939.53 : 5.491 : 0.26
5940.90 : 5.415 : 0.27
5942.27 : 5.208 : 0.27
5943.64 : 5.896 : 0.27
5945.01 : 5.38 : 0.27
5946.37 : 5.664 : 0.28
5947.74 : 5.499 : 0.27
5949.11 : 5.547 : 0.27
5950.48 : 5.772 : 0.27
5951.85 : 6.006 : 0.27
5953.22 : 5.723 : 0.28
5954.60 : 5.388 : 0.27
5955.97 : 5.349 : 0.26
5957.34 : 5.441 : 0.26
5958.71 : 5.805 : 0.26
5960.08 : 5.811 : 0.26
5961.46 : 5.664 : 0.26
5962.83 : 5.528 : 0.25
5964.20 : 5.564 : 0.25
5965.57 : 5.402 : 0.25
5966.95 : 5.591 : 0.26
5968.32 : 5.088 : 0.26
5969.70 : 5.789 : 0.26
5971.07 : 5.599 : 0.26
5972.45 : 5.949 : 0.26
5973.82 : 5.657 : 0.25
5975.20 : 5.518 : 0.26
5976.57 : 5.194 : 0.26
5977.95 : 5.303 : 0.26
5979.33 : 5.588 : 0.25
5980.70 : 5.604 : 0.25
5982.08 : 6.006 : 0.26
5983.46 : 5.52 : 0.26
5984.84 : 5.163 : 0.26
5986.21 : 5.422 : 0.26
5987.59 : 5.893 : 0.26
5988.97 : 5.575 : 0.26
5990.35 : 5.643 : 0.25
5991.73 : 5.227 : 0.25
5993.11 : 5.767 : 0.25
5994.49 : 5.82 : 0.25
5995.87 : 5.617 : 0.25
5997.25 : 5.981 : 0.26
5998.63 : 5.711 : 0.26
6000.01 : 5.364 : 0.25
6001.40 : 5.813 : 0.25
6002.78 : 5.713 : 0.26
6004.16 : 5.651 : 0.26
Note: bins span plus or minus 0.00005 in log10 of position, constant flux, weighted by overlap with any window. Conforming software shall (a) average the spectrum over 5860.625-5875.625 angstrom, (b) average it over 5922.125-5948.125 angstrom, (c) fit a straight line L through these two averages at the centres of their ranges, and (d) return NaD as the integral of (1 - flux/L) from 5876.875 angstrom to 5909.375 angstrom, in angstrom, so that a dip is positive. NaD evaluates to 1.6 angstrom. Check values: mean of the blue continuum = 5.62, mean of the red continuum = 5.53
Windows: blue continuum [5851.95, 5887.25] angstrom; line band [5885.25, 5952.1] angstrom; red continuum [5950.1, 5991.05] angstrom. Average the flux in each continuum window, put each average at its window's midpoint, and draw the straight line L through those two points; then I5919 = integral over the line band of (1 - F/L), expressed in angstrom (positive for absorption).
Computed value 2.4 angstrom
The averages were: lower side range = 5.62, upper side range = 5.58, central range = 5.41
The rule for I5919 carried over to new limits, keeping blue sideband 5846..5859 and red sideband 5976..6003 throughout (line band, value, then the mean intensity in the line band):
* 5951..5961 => -0.1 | 5.64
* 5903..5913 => 0.1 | 5.56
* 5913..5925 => 0.4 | 5.38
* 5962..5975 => 0.1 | 5.57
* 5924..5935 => -0.1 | 5.65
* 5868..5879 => 0.0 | 5.59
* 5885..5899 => 1.9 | 4.85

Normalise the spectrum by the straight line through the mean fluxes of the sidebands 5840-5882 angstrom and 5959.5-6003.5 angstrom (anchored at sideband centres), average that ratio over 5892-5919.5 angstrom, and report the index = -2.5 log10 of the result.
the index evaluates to 0.03 mag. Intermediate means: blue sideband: 5.63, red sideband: 5.6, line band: 5.46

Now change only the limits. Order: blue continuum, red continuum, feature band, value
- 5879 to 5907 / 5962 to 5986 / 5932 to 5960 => -0.02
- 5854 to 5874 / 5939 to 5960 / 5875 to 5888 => 0.00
